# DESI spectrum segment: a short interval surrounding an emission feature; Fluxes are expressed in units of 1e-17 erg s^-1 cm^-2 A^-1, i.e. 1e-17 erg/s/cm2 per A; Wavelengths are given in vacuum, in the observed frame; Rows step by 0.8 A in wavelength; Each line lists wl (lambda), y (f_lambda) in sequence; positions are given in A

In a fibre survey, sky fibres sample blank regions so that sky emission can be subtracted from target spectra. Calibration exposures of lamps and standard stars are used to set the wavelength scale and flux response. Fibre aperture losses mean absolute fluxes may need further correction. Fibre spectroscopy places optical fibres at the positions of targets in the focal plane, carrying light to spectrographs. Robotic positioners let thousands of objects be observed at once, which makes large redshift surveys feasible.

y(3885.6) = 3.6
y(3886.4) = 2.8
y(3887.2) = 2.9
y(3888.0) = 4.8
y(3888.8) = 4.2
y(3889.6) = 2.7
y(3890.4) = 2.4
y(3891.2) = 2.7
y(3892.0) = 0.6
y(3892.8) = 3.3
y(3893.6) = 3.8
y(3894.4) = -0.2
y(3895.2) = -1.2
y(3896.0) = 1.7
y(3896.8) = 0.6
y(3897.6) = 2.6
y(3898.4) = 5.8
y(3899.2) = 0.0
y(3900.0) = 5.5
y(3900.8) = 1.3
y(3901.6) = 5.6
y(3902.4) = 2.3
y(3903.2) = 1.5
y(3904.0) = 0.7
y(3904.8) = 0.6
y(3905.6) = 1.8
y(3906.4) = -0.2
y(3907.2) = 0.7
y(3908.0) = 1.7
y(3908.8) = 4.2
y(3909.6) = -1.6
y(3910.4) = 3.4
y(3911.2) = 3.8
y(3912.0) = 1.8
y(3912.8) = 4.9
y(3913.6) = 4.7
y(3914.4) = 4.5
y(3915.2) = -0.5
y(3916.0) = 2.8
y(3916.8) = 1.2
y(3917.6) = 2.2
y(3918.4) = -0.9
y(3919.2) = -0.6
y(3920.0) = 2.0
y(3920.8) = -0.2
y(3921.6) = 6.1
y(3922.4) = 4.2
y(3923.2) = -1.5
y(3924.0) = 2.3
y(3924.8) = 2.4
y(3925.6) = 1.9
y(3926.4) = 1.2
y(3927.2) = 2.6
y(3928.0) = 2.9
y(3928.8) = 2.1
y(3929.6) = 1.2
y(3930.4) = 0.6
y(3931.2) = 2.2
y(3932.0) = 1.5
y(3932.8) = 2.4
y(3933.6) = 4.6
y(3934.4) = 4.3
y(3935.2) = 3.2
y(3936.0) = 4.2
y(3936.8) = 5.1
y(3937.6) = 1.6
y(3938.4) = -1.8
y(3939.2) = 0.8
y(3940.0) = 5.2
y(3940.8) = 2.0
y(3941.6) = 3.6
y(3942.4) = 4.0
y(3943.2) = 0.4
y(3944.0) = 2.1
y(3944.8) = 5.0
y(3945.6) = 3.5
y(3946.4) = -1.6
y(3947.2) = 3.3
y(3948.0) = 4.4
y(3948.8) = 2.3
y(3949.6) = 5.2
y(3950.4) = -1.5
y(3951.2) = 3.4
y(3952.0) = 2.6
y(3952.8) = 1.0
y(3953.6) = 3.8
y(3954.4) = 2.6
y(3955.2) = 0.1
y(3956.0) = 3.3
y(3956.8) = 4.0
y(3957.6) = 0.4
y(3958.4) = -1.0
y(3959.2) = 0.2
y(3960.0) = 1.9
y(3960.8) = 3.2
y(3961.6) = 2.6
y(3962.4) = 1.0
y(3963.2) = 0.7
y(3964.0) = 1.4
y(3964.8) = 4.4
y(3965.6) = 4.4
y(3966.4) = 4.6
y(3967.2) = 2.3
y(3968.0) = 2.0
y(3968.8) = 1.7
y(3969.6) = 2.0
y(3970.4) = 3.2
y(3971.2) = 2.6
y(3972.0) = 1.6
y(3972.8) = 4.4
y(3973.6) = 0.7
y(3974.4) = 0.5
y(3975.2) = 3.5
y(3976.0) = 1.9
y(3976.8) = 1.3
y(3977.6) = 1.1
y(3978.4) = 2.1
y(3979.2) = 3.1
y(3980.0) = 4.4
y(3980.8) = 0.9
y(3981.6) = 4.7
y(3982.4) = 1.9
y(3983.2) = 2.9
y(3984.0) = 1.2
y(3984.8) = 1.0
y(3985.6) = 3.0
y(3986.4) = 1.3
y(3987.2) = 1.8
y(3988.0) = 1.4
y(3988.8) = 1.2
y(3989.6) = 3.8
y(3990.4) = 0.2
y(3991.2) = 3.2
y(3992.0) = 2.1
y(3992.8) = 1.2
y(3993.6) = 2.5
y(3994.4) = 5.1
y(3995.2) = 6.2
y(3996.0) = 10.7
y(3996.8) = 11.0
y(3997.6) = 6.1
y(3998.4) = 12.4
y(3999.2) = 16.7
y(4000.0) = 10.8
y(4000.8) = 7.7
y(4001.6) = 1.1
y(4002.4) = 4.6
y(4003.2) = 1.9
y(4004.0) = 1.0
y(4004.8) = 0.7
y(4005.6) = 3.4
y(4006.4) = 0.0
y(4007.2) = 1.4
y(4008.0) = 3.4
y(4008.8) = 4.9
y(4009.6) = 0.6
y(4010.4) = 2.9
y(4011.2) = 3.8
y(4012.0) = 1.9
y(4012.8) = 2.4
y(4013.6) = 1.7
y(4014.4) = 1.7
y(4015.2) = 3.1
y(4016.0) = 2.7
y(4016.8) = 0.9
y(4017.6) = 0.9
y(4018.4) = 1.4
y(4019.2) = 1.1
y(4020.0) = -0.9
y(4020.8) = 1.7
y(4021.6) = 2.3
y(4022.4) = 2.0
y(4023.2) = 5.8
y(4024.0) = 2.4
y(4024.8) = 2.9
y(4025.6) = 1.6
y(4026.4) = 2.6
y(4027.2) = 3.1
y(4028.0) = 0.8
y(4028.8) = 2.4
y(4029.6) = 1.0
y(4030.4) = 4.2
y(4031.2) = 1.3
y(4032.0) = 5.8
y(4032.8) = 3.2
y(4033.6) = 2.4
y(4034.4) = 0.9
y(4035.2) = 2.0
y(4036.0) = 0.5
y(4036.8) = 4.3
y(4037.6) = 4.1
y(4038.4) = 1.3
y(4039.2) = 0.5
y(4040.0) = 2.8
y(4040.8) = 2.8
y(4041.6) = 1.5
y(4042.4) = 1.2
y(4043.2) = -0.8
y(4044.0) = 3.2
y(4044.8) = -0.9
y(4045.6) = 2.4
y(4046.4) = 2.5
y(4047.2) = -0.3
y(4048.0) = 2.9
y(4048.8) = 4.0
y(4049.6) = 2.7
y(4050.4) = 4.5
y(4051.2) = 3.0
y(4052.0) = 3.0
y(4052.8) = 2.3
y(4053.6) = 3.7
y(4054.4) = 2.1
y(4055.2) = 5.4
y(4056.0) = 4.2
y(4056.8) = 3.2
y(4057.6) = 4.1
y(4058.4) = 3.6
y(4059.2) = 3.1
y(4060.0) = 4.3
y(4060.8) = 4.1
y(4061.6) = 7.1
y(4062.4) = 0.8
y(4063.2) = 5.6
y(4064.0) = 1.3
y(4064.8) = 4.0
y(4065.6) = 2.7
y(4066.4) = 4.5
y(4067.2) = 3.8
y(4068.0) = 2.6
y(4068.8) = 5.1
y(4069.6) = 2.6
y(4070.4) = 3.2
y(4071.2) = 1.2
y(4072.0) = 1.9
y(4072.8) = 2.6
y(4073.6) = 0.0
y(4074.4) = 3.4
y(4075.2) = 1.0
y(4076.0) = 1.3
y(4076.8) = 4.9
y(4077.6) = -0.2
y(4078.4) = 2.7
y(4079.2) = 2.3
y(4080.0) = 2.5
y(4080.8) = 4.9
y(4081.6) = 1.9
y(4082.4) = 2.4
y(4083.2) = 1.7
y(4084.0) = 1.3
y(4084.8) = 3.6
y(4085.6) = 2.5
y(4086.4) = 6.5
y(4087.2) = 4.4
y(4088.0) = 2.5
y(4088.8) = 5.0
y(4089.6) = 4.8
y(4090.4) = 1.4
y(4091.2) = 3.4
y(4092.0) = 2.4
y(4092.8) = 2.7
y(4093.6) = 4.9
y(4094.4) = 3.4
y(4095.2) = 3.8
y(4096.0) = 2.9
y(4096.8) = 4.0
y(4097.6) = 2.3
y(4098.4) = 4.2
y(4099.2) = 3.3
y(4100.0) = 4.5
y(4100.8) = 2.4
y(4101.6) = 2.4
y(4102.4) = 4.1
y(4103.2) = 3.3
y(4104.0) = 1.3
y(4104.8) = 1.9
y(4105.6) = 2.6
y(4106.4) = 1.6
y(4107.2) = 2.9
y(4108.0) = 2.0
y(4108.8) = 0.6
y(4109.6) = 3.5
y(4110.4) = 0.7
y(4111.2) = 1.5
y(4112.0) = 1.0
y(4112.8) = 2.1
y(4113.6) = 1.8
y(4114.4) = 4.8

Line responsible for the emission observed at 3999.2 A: [O II] 3727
